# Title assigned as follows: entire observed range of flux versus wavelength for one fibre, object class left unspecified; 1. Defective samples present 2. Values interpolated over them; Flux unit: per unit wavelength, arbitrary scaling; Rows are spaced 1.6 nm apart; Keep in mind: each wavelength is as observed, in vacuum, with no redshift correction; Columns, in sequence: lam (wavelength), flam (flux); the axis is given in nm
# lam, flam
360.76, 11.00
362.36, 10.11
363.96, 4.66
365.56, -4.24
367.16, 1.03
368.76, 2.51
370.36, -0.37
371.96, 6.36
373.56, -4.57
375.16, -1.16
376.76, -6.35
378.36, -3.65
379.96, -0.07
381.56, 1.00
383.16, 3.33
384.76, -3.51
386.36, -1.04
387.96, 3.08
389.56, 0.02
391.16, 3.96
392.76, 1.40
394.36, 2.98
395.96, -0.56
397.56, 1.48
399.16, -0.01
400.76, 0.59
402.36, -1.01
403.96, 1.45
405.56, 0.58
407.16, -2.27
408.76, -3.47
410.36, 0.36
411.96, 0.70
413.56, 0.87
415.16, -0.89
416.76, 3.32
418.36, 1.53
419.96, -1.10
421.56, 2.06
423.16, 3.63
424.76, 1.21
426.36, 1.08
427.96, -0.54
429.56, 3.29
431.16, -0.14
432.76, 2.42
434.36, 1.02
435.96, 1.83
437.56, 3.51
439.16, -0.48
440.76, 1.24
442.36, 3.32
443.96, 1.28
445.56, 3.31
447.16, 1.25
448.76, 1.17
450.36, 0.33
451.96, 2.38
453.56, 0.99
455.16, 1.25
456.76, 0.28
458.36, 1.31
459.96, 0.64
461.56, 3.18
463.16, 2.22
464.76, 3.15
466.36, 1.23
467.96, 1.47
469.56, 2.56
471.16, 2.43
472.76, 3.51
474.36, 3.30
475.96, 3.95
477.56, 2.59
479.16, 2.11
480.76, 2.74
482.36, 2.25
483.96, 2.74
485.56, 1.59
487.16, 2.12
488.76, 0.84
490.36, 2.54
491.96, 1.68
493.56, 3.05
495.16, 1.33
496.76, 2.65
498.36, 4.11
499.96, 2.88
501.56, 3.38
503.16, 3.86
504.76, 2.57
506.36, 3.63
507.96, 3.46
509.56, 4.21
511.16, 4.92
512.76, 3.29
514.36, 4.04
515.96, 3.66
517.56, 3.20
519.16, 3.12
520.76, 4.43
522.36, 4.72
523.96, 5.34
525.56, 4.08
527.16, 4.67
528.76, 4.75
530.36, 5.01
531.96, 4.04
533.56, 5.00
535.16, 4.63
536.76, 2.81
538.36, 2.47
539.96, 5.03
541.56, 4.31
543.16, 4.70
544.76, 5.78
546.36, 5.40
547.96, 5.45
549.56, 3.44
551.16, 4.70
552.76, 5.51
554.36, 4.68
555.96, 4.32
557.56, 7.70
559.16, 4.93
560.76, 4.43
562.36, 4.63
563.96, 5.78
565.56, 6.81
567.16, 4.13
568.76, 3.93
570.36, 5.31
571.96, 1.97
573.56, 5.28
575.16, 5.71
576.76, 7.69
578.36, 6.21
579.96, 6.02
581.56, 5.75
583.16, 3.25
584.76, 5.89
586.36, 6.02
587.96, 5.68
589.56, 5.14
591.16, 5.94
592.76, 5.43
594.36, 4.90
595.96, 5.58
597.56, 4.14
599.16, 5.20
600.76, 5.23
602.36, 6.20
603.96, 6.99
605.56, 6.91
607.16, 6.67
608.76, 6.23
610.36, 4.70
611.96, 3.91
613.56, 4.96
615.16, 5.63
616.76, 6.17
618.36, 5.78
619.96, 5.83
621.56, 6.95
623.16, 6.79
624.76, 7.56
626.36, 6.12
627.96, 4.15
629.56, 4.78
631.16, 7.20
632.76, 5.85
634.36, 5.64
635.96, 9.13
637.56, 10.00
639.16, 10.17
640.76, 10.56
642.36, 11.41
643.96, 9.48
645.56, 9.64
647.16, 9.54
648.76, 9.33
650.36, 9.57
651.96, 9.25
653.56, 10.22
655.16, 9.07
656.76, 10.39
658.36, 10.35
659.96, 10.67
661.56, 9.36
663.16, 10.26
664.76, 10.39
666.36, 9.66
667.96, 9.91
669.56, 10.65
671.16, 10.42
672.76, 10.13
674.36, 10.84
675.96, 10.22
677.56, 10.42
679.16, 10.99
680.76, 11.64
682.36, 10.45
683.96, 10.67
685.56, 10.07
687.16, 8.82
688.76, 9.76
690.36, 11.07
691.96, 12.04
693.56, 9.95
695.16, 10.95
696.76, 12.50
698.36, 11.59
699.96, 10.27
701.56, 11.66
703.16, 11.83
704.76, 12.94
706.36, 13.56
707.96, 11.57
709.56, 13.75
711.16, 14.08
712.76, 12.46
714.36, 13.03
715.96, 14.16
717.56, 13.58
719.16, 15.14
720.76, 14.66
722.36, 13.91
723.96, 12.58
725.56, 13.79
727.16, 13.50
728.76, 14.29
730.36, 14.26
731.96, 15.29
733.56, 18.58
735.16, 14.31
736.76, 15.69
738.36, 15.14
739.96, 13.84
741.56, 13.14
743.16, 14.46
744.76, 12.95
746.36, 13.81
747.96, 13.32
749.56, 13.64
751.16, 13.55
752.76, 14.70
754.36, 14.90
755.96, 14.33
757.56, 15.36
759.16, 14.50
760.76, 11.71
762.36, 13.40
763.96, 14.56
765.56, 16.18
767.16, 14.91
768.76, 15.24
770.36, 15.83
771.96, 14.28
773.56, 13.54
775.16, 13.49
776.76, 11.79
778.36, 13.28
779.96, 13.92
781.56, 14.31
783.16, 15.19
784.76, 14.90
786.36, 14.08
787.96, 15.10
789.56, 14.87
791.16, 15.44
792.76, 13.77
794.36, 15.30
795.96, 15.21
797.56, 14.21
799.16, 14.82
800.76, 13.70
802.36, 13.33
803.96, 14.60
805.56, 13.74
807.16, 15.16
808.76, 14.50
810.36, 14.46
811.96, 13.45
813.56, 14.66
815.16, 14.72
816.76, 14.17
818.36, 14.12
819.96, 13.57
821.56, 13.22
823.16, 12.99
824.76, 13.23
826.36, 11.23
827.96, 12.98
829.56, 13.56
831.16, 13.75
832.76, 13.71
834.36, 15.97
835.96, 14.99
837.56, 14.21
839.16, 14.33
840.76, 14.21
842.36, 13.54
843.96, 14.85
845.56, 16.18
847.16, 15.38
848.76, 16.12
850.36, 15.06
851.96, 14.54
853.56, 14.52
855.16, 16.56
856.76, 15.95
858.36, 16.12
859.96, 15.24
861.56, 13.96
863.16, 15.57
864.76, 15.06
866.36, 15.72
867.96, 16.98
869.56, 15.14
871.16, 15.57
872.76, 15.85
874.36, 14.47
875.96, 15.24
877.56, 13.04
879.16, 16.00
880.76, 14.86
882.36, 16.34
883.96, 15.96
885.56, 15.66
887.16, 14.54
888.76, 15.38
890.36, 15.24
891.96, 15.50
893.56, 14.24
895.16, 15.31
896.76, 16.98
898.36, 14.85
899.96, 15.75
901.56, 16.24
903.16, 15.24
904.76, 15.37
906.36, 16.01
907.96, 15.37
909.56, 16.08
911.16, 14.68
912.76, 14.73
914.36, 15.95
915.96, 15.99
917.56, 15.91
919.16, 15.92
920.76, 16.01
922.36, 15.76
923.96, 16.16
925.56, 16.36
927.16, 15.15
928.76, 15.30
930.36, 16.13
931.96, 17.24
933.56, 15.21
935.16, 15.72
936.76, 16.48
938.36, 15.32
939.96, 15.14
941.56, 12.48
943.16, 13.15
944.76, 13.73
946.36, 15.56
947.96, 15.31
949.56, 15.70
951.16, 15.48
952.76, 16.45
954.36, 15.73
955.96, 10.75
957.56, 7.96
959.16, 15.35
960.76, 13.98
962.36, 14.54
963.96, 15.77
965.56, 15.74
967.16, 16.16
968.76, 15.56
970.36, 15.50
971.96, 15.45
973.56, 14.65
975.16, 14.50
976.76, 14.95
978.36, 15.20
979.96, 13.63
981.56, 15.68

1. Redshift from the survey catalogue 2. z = 0.597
